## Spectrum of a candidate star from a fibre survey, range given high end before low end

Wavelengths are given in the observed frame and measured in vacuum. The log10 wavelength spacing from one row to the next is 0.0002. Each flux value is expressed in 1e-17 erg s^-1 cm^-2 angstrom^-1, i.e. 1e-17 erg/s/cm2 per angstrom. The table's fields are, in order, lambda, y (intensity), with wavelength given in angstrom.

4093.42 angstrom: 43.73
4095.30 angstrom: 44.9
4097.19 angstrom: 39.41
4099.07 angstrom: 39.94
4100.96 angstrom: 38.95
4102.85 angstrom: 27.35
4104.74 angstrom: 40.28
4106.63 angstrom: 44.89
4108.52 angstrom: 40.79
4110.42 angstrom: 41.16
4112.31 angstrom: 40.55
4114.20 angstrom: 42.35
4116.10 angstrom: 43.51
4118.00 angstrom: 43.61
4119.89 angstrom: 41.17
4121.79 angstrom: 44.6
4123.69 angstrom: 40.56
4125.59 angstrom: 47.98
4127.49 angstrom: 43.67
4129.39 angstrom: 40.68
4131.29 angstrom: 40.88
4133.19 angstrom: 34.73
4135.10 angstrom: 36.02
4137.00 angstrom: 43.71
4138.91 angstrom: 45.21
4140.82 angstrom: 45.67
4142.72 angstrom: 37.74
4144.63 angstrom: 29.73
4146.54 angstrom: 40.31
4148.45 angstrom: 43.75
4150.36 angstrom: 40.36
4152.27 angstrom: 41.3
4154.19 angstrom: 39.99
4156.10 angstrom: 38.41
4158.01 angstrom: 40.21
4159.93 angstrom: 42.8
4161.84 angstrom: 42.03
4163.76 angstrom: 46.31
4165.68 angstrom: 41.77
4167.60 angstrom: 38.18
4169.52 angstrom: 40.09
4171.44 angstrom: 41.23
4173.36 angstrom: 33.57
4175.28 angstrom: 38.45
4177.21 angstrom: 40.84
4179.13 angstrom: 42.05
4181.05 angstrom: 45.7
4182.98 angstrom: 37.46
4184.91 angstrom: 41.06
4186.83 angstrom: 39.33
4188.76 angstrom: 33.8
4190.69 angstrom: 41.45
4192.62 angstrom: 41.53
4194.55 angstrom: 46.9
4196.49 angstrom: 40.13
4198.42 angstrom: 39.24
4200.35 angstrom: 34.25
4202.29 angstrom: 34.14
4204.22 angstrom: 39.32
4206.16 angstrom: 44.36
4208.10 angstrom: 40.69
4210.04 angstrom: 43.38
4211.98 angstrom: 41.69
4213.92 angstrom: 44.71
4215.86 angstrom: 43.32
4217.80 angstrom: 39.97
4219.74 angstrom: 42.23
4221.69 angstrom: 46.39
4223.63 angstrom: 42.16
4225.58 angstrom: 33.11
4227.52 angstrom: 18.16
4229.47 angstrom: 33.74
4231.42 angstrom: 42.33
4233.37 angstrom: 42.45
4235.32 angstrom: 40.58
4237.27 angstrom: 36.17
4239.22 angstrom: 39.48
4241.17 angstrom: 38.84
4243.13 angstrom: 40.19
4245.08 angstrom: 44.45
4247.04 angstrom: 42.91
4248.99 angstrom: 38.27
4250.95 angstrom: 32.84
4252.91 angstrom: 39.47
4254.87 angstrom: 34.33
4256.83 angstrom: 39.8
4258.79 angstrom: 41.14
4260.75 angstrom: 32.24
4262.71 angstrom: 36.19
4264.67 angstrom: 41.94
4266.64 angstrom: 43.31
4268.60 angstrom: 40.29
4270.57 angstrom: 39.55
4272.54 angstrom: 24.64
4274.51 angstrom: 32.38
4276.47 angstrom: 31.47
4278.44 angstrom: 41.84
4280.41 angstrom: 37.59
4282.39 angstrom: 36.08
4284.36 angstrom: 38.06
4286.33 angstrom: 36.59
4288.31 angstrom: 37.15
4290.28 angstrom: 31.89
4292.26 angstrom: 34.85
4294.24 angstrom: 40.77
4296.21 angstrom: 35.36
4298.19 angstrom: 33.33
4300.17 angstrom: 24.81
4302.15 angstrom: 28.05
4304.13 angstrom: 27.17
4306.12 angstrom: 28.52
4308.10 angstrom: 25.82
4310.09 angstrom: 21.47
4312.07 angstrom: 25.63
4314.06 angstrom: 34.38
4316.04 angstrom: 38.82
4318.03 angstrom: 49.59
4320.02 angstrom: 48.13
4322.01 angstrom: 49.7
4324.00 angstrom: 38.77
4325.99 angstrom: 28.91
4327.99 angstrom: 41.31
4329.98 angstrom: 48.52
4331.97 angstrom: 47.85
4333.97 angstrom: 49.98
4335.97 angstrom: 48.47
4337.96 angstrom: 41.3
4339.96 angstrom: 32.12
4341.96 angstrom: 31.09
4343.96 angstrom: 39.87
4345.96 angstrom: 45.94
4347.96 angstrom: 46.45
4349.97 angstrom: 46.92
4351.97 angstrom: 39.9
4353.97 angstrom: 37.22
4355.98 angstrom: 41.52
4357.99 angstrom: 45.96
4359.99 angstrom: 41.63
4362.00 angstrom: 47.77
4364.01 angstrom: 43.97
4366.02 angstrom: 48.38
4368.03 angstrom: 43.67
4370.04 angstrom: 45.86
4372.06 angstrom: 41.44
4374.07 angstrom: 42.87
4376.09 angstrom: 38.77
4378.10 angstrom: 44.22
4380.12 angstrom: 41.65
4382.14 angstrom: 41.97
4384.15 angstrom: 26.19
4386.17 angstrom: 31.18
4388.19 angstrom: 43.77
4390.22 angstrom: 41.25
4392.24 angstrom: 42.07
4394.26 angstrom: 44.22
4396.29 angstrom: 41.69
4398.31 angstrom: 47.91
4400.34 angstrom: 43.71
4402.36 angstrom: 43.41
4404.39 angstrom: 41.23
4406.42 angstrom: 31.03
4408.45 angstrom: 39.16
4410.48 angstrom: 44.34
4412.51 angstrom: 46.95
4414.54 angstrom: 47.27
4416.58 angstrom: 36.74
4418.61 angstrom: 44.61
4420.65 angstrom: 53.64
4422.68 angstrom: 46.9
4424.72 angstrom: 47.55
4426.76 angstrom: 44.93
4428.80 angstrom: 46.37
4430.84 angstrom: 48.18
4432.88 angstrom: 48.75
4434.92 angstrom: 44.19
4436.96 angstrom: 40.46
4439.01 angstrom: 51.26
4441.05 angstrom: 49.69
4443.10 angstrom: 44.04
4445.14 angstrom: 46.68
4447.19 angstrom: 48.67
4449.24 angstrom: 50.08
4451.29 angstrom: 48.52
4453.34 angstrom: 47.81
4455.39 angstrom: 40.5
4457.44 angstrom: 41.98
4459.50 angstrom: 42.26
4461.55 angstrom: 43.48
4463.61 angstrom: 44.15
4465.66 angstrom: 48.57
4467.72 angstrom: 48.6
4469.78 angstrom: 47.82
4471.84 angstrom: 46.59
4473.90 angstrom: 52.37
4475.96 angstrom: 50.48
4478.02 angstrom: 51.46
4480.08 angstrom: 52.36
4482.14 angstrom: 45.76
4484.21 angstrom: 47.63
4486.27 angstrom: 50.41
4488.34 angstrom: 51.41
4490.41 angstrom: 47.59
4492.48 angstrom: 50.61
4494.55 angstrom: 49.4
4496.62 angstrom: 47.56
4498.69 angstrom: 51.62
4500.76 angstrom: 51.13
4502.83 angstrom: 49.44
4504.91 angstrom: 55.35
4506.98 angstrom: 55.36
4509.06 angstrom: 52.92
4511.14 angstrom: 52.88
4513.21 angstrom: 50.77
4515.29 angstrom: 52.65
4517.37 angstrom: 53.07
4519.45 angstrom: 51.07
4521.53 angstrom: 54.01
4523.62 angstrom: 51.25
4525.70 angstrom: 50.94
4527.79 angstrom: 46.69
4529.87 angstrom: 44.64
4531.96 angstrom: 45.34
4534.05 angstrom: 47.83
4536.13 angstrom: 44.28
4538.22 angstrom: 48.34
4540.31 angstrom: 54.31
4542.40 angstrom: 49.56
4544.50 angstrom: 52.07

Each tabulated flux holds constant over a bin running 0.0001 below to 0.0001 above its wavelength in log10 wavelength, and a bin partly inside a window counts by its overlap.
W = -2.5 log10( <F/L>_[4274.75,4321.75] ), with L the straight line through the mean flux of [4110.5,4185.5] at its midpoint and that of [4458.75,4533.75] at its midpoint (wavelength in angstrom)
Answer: 0.28 mag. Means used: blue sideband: 41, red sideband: 49.7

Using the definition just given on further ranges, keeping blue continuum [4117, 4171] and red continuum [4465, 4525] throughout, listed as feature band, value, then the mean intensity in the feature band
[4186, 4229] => 0.09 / 39.5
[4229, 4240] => 0.11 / 39.4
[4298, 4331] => 0.29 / 34.9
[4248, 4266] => 0.18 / 37.5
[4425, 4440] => 0.06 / 46.3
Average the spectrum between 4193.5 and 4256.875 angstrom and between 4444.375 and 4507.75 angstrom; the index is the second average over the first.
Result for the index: 1.2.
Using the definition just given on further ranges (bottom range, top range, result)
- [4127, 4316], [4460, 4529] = 1.32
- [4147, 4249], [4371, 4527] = 1.16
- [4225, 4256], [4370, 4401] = 1.10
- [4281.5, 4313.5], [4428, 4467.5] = 1.46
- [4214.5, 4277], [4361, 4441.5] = 1.14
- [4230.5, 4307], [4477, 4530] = 1.39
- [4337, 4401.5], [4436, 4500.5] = 1.15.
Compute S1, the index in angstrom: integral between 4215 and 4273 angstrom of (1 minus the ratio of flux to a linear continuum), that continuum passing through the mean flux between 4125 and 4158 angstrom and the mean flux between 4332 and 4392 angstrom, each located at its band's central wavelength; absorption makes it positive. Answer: 3.8 angstrom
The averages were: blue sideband 40.5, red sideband 41.9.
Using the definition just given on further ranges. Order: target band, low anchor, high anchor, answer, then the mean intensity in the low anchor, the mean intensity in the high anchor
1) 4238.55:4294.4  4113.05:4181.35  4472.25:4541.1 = 8.4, 41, 50.3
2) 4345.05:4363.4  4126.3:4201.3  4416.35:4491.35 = 0.5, 40.3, 47.2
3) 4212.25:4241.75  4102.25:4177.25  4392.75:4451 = 2.2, 40.7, 45.2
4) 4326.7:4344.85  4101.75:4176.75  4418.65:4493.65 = 1.1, 40.6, 47.5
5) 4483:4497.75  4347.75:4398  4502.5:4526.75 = 0.4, 42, 52.5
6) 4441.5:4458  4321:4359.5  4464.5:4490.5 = 0.6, 42.2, 49.4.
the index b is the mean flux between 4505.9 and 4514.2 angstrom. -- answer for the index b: 53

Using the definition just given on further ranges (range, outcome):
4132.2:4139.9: 39.9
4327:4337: 47.2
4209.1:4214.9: 43.3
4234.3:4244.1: 39.1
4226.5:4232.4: 31.4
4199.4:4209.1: 38.5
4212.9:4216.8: 44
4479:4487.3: 49.1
